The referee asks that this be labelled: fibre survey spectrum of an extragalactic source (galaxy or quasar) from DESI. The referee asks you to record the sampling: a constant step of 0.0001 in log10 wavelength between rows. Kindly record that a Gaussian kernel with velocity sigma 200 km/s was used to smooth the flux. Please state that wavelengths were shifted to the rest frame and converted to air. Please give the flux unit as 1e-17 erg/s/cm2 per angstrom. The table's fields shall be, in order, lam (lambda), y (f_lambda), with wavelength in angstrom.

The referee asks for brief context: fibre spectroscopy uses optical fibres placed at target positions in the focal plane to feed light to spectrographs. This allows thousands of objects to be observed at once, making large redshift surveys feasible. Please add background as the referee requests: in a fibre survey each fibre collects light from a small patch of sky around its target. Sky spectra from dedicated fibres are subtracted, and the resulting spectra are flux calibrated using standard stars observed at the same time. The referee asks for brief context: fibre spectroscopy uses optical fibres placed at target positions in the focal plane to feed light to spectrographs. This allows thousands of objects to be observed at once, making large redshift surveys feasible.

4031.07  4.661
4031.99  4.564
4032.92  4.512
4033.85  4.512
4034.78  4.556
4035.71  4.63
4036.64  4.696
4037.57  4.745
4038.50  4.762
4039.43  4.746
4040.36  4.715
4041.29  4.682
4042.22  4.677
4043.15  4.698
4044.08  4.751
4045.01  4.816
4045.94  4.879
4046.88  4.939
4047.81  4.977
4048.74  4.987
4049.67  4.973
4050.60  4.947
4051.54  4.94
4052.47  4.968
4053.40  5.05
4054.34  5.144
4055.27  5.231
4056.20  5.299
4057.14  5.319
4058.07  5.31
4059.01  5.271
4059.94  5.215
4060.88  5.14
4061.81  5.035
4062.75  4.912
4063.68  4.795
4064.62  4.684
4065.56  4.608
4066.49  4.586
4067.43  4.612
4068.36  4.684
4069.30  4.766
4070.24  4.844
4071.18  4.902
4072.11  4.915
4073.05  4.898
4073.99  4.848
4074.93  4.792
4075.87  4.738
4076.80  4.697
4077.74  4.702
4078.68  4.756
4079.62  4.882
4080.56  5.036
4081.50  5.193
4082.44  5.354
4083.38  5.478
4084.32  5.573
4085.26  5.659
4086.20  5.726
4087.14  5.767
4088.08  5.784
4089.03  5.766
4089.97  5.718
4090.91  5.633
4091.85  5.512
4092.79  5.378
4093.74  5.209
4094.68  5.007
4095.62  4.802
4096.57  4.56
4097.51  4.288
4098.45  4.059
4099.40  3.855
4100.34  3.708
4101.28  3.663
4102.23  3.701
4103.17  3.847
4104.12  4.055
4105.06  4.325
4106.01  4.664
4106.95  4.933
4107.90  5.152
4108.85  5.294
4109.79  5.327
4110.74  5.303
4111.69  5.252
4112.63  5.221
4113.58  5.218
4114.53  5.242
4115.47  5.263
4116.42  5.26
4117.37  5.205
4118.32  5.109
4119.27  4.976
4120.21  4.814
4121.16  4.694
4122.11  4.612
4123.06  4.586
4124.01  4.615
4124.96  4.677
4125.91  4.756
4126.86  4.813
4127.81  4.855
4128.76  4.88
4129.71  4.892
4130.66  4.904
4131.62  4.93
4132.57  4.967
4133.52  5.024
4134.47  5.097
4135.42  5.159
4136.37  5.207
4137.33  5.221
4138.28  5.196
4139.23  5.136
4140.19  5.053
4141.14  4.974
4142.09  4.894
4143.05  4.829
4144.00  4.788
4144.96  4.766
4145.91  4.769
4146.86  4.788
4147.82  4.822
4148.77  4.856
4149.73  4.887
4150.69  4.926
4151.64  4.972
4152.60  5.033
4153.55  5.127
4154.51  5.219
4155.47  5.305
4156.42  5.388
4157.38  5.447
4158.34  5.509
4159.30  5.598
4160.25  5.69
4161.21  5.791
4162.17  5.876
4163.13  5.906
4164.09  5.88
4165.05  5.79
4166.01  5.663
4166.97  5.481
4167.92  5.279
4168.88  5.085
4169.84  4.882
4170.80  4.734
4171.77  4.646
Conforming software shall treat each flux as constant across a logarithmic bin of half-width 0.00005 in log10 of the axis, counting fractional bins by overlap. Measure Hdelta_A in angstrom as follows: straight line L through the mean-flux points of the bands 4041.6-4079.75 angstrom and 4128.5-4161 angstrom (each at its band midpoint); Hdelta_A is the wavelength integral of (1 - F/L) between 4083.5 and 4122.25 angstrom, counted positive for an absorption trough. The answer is 0.2 angstrom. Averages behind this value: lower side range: 4.91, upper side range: 5.07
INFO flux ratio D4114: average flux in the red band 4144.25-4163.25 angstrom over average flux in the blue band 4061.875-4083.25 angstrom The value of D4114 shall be 1.08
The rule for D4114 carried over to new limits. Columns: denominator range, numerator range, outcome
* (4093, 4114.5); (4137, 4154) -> 1.07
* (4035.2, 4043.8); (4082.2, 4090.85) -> 1.20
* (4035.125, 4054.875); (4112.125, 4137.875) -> 1.03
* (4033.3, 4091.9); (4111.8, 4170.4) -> 1.02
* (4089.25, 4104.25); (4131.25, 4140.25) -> 1.11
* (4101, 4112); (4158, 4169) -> 1.22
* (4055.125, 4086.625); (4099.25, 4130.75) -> 0.95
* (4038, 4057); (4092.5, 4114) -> 0.94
